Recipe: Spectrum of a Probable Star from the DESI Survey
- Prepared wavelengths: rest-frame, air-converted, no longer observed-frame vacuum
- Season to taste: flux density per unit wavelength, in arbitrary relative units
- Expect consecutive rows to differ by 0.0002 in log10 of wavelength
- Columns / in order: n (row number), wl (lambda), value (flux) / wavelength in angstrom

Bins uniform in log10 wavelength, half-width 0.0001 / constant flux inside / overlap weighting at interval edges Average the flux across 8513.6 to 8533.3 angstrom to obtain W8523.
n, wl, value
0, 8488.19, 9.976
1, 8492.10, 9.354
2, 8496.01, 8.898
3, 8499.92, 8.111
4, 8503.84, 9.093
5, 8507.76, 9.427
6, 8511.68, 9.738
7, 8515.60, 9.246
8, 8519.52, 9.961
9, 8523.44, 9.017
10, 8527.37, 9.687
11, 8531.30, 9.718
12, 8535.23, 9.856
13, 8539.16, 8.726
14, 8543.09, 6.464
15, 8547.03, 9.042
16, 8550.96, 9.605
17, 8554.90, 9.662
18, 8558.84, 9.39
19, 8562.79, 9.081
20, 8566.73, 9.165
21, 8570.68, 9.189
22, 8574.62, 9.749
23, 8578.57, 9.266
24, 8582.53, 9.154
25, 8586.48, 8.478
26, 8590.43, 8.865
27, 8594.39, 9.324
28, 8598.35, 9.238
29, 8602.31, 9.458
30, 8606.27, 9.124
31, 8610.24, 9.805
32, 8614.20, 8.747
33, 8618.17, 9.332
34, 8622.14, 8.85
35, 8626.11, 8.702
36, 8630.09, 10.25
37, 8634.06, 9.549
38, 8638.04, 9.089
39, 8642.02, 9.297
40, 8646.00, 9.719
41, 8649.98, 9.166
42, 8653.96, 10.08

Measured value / 9.53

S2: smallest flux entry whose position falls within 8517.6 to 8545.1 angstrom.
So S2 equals 6.464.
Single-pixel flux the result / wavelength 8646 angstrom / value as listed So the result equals 9.719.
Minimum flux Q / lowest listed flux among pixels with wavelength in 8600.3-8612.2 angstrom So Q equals 9.124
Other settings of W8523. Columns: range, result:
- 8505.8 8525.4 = 9.48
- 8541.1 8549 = 7.76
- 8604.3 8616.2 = 9.22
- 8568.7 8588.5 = 9.17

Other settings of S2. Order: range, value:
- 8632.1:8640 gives 9.089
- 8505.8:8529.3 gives 9.017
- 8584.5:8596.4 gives 8.478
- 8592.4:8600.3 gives 9.238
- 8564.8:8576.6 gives 9.165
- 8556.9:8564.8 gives 9.081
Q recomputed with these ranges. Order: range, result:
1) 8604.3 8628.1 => 8.702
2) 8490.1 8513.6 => 8.111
